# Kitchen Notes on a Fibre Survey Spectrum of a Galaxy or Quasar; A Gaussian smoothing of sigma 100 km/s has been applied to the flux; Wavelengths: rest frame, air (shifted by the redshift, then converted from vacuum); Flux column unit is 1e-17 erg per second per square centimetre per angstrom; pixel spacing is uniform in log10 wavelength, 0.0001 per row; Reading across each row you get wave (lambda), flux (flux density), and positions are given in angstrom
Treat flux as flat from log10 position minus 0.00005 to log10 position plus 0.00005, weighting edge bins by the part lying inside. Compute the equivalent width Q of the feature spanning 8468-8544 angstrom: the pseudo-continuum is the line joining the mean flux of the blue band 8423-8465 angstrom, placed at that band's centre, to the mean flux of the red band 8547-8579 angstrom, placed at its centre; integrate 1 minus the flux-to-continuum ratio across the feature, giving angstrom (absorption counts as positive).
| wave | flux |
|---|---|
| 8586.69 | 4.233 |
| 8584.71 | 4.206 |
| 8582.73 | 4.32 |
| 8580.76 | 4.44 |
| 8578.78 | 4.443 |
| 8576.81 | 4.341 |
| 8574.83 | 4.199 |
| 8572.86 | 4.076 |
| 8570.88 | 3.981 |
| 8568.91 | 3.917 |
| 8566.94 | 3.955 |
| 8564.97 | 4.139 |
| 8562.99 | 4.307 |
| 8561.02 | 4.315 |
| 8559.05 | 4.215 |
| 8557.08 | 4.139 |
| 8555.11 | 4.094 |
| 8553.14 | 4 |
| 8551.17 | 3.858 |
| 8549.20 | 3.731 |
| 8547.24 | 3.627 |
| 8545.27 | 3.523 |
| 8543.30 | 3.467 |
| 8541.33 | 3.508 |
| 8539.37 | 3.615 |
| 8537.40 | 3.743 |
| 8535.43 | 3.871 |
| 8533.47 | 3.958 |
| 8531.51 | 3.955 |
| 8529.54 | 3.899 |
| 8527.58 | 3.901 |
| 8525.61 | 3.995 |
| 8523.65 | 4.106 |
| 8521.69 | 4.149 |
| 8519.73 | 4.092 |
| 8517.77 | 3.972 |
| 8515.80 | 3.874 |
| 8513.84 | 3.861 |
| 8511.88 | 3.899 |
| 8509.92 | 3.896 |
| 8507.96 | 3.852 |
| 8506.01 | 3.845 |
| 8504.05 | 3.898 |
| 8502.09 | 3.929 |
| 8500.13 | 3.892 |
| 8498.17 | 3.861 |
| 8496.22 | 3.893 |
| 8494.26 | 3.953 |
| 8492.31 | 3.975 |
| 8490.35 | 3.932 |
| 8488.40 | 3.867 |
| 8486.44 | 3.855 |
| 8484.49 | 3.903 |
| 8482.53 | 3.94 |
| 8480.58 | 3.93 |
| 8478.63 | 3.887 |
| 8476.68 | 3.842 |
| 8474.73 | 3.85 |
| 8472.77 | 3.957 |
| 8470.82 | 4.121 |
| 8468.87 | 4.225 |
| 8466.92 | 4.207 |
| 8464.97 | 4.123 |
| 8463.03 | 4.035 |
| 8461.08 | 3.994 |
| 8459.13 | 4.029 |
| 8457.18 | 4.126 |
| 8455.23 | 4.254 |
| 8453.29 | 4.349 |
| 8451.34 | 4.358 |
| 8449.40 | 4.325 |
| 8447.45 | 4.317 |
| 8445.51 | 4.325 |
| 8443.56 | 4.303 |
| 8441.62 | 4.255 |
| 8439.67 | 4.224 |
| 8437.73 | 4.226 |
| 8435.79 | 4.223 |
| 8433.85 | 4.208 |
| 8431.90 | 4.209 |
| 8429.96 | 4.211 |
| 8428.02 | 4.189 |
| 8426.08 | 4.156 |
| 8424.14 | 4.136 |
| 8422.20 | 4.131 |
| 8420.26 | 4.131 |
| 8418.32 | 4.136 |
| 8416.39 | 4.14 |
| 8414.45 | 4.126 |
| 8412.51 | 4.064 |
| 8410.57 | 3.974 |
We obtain 4.4 angstrom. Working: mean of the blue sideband 4.21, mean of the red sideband 4.08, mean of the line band 3.9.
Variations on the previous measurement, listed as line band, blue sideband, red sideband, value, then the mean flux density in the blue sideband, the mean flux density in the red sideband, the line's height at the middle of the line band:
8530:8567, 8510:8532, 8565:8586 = 1.7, 3.97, 4.19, 4.08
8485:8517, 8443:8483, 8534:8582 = 1.3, 4.12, 3.98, 4.06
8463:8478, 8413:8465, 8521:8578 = 0.3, 4.19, 3.95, 4.13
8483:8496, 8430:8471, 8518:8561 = 0.5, 4.21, 3.89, 4.07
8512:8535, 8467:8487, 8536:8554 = -1.3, 3.96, 3.68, 3.77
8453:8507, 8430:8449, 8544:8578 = 2.5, 4.25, 4.02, 4.18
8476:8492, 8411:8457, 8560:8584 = 1.2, 4.21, 4.2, 4.21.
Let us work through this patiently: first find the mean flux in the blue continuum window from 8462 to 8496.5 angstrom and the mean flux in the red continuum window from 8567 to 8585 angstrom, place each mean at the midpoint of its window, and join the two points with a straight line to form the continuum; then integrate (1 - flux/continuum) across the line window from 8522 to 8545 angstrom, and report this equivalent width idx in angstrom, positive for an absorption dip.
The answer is 1.57 angstrom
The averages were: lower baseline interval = 3.97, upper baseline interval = 4.2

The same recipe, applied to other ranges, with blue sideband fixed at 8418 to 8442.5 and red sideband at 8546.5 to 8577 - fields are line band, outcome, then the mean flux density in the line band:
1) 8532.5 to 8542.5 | 0.8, 3.73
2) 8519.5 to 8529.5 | 0.1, 4.03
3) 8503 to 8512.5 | 0.5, 3.88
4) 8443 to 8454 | -0.4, 4.33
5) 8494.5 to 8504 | 0.5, 3.9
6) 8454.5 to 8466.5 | 0.2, 4.1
